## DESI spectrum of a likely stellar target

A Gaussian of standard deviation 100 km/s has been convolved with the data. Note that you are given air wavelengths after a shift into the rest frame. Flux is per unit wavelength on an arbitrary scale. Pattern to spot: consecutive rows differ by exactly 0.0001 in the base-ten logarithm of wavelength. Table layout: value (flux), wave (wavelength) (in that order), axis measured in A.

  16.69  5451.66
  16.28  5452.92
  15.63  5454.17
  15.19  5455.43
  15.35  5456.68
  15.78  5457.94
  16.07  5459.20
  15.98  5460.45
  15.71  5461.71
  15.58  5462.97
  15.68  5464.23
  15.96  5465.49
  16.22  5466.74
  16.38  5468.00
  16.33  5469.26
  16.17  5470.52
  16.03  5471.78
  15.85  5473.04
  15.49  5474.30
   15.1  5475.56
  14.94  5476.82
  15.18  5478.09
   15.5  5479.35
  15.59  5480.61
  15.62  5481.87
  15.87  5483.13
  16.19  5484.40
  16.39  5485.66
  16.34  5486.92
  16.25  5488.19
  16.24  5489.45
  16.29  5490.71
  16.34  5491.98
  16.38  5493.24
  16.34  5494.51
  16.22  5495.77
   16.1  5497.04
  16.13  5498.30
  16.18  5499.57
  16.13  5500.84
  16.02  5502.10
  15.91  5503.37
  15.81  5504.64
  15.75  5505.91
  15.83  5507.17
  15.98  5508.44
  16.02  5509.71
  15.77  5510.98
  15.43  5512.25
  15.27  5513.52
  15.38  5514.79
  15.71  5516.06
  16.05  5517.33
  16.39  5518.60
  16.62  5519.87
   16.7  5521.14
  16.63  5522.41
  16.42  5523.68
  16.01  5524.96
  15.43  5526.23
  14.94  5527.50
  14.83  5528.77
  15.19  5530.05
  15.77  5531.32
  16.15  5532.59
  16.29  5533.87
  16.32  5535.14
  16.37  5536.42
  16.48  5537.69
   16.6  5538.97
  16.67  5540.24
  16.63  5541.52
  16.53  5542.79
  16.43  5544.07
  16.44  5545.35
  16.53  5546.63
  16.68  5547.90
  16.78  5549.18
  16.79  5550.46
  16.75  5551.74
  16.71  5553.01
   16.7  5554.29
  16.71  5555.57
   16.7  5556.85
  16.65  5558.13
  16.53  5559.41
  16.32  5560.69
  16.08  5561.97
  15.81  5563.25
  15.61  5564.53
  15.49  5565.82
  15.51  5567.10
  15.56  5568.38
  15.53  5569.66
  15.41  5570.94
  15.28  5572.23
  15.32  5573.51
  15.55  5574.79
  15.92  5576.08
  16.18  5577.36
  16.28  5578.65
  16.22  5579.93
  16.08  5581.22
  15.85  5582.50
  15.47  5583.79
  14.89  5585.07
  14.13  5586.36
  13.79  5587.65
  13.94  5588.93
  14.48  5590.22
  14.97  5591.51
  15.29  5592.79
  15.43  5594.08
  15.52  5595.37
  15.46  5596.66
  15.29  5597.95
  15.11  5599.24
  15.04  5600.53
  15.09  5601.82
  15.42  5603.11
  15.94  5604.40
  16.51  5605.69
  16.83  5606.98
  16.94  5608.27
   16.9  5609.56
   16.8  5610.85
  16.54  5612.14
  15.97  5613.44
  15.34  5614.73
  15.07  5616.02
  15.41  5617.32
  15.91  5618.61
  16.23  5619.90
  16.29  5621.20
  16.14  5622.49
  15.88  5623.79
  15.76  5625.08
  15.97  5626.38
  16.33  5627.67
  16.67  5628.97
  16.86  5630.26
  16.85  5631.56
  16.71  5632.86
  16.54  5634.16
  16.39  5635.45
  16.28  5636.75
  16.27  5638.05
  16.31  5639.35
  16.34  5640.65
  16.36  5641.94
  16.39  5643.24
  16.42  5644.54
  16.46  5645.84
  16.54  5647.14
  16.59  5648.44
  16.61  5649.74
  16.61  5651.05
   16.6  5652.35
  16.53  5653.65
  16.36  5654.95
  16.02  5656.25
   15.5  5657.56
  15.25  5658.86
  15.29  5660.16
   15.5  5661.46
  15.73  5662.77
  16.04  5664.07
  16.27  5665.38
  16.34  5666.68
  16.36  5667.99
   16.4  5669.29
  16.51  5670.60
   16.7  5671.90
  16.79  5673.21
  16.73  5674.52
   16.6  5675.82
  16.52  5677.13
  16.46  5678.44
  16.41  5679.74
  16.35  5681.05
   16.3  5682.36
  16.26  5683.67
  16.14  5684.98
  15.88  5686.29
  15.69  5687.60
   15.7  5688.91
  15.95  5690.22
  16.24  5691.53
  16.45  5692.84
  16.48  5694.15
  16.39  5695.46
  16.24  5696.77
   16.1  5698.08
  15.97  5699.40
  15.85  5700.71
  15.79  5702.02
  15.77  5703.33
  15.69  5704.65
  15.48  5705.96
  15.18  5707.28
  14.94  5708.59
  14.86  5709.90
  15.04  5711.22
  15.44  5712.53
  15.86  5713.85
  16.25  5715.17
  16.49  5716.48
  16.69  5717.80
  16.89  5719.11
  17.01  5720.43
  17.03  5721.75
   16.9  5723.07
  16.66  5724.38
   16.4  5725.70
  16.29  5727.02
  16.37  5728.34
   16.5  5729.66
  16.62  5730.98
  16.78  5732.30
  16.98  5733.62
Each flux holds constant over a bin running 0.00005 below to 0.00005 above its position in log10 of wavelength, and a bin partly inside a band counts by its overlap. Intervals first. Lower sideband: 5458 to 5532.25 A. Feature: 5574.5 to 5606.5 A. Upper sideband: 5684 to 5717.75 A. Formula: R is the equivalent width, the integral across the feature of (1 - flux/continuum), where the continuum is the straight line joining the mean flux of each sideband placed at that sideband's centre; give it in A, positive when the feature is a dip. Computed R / 1.1 A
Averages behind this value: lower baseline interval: 15.9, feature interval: 15.4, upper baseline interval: 15.9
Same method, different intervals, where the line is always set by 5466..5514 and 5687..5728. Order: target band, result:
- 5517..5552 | -0.7 A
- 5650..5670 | 0.0 A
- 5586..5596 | 0.8 A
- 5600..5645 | -0.5 A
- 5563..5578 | 0.4 A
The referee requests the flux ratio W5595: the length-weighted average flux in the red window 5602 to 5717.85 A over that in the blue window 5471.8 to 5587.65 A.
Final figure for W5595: 1.0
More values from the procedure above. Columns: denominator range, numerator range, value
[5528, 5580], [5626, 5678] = 1.01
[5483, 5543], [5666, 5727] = 1.01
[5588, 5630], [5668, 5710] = 1.02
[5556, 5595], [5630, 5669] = 1.05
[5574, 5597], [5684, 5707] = 1.04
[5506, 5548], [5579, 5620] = 0.97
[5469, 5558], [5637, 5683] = 1.01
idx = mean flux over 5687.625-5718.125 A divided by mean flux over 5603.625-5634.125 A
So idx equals 1.0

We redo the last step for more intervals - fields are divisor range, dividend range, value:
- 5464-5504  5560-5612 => 0.98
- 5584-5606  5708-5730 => 1.08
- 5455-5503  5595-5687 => 1.02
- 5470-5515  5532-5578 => 1.02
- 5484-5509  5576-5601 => 0.94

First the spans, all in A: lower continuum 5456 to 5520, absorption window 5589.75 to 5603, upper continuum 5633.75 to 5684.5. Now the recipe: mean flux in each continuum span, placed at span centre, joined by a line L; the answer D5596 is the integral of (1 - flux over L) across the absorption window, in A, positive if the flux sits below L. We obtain 0.8 A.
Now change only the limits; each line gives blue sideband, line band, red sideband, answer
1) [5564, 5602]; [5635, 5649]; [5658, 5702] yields -0.5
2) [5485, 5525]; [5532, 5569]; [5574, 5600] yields -1.7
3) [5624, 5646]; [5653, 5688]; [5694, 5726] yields 0.1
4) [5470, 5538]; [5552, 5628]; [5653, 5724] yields 1.2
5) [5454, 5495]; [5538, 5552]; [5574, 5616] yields -0.8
